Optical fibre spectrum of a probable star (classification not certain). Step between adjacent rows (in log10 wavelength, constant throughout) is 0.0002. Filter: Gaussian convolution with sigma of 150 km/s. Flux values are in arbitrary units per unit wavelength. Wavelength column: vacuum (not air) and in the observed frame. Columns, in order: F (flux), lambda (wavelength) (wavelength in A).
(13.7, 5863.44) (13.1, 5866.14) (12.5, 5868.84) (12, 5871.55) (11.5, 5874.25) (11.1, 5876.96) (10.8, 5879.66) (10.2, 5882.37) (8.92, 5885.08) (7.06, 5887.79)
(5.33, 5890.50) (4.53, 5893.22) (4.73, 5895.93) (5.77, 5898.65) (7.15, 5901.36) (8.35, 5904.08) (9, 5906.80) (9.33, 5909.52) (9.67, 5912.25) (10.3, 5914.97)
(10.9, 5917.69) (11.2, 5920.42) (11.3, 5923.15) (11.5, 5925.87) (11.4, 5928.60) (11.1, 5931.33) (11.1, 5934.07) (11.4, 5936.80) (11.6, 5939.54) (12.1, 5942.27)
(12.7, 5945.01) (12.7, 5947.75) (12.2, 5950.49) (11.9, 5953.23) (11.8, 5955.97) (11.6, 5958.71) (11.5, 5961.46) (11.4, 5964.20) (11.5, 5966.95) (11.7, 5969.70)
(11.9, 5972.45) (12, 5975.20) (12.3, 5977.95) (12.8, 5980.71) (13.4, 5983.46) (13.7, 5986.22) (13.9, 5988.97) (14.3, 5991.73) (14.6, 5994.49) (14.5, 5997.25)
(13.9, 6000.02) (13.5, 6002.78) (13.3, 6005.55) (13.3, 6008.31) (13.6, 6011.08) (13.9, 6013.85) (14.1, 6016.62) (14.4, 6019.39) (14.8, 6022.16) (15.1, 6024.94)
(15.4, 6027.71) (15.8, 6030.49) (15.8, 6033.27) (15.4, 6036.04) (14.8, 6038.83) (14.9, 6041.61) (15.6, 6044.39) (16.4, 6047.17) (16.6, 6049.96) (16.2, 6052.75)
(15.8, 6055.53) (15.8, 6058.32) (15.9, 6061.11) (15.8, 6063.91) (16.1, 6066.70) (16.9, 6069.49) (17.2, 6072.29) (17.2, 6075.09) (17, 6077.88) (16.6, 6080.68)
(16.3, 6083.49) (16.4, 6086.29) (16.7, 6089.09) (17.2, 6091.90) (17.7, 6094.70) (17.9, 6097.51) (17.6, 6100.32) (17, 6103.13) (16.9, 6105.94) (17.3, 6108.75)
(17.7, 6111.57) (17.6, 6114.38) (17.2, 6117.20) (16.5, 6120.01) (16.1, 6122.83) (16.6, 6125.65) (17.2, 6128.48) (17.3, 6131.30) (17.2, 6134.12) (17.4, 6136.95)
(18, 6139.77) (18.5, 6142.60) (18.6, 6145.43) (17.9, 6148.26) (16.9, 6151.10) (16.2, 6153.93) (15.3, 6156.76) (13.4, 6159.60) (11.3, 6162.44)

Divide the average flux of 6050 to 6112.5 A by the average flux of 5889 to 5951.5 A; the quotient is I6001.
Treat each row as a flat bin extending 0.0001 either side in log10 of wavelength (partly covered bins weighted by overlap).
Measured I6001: 1.7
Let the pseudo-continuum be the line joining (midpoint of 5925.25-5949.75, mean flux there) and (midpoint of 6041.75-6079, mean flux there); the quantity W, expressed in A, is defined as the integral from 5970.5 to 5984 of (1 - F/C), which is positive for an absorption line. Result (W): 0.9 A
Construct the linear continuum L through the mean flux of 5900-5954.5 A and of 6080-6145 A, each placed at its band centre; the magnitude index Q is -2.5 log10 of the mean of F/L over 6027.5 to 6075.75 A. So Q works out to -0.06 mag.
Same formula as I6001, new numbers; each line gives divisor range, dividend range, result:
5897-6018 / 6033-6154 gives 1.42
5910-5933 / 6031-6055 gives 1.45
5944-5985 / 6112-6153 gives 1.43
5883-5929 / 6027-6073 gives 1.85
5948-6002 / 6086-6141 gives 1.35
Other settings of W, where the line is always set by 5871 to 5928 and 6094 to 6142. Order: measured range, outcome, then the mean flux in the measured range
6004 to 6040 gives -2.41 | 14.6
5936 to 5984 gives -2.93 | 12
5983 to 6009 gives -2.44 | 13.9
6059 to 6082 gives -1.61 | 16.6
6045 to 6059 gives -1.29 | 16.2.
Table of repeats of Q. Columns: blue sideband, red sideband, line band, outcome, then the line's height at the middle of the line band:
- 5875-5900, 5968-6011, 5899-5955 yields -0.09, 9.85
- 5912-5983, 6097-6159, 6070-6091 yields -0.07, 15.7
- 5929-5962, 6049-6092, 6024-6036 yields -0.04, 14.9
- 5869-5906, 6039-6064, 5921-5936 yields -0.10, 10.3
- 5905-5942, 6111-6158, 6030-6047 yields -0.09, 14.3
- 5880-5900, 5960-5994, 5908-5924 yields -0.21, 8.57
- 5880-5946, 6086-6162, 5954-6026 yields -0.08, 12.2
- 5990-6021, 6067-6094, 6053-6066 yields 0.01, 16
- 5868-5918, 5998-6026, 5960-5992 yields 0.00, 12.4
